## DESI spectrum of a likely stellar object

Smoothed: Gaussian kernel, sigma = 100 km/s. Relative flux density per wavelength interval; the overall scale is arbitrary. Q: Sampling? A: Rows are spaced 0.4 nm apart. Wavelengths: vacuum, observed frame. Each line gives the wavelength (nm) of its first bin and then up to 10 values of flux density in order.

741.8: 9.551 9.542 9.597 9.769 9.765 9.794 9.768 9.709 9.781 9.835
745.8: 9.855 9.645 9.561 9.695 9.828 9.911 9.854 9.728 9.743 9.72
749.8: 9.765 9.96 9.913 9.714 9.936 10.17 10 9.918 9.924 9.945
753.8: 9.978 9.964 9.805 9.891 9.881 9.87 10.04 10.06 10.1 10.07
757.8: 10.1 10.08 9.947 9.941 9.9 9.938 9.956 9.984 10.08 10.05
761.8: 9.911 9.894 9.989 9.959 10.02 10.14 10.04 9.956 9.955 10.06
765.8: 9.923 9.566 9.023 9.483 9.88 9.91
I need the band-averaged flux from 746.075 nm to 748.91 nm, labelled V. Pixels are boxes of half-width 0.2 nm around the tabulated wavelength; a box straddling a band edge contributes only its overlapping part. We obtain 9.75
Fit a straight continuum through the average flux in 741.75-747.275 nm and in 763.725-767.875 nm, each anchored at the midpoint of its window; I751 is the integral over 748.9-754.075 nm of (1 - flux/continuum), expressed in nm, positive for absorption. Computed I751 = -0.09 nm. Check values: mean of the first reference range 9.71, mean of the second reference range 9.8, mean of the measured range 9.9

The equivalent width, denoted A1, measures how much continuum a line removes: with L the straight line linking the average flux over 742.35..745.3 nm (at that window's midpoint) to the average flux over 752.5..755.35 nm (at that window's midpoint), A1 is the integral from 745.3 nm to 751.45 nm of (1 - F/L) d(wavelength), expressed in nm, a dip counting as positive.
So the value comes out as 0.020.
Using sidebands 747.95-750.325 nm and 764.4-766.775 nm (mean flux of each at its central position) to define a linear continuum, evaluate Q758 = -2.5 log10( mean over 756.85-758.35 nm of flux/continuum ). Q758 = -0.03 mag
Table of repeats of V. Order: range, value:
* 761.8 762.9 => 9.94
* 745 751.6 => 9.79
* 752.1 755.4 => 9.92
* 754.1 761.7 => 9.98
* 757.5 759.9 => 9.99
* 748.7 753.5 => 9.89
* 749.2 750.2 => 9.79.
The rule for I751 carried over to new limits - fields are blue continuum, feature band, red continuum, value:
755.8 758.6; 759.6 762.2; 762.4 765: 0.01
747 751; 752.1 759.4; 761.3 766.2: -0.06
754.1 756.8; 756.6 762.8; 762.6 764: -0.01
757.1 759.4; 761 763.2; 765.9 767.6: -0.04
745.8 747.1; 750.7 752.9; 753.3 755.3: -0.02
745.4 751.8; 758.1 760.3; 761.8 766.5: -0.01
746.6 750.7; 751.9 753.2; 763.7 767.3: -0.02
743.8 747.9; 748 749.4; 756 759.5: 0.01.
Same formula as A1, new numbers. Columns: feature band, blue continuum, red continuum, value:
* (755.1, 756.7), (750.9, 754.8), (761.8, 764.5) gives 0.00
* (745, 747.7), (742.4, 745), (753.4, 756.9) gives 0.01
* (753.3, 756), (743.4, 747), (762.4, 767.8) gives -0.03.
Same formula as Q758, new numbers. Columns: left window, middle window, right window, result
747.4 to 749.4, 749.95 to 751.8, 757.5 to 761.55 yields -0.01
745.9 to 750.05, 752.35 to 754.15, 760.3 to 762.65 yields -0.01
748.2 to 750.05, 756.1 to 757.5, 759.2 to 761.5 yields -0.02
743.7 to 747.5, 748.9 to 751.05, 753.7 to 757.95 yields 0.00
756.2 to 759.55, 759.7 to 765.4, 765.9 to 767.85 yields -0.02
